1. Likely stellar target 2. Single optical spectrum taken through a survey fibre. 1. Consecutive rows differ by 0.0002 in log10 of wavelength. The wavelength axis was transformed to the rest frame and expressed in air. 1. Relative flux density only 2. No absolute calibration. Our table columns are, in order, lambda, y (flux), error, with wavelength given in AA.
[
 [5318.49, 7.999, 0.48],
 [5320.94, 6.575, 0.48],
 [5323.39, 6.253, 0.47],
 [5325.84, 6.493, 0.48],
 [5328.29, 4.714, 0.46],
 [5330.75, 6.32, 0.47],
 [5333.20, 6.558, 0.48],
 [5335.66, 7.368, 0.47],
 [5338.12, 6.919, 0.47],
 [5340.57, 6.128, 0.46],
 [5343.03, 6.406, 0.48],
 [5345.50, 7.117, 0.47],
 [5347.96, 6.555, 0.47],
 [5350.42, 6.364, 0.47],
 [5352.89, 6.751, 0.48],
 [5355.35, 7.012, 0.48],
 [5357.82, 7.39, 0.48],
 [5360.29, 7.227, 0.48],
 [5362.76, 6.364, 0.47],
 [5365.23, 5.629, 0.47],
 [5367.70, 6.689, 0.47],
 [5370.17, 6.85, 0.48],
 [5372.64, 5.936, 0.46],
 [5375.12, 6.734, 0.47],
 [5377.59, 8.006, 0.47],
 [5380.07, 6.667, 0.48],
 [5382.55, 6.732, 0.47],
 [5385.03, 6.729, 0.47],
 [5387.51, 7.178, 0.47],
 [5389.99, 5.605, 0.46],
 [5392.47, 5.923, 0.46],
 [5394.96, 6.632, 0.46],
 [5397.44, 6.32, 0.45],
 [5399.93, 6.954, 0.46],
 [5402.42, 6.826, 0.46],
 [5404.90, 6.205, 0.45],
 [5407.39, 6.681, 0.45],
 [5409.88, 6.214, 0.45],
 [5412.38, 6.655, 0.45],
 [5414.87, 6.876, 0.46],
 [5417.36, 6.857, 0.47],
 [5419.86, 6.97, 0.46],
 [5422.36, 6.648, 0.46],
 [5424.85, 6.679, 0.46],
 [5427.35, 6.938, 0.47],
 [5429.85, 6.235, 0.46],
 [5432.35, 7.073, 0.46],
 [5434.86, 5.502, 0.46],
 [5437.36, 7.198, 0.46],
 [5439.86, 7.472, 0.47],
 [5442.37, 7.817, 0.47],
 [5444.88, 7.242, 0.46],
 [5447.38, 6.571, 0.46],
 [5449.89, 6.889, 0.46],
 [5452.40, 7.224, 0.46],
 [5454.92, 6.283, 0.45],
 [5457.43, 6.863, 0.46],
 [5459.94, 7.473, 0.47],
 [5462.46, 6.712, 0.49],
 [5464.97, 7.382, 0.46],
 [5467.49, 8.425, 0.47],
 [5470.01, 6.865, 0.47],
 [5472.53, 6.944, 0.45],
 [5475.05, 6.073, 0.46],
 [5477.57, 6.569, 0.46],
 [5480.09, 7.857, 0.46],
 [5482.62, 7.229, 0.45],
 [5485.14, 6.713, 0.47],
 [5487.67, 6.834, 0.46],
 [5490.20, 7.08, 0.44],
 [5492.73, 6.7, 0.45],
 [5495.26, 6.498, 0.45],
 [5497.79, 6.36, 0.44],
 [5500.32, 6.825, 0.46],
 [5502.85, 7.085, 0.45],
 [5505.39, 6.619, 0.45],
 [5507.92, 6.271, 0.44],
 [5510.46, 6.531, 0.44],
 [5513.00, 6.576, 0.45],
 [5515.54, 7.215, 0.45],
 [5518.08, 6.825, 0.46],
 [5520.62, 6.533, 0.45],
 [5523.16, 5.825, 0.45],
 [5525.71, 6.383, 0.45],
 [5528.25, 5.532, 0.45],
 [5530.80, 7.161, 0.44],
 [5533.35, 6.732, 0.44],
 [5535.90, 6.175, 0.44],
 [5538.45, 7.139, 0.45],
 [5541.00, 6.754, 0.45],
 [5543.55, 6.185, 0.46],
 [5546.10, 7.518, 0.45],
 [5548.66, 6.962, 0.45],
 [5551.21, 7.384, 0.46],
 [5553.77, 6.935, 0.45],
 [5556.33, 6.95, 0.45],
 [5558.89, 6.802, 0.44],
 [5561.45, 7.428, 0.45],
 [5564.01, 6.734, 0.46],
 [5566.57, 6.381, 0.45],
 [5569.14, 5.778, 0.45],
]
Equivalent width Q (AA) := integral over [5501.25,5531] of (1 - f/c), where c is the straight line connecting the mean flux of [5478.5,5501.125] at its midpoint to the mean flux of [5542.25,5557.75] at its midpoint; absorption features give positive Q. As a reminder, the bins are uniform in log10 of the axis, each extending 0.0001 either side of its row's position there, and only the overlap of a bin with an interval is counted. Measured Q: 1.8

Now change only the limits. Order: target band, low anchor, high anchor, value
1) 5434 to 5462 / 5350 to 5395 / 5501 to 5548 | -1.4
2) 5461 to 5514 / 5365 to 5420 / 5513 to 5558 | -1.5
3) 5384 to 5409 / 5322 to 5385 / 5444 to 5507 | 0.8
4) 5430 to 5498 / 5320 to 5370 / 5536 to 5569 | -2.3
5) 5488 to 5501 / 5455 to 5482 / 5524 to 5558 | 0.5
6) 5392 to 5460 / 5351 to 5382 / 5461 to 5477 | 1.7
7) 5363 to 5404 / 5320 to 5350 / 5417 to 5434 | 0.1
